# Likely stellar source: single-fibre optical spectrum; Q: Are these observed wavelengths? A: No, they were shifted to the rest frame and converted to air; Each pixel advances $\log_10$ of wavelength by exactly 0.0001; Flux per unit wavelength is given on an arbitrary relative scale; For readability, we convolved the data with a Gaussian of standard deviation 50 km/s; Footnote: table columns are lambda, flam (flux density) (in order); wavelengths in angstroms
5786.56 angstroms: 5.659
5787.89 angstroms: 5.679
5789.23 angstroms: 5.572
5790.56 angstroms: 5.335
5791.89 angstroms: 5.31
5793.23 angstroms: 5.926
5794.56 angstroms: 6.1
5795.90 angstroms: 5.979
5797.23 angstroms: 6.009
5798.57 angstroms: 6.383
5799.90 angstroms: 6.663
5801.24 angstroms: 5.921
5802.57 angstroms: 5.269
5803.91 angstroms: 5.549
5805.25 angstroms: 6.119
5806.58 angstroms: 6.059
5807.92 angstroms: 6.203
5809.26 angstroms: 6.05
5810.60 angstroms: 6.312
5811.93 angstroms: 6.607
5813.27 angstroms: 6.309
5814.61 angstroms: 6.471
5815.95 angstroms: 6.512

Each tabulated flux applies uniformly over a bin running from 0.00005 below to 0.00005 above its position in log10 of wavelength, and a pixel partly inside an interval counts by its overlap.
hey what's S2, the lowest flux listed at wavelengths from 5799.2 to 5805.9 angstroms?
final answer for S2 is 5.269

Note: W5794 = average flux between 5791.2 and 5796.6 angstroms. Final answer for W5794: 5.83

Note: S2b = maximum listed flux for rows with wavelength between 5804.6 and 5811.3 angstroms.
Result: 6.312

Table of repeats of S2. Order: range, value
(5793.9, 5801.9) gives 5.921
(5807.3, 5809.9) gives 6.05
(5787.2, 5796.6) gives 5.31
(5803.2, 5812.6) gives 5.549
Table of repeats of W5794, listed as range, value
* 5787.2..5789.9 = 5.62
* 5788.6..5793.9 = 5.54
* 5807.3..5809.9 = 6.12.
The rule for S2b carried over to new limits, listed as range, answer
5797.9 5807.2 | 6.663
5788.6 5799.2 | 6.383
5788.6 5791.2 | 5.572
